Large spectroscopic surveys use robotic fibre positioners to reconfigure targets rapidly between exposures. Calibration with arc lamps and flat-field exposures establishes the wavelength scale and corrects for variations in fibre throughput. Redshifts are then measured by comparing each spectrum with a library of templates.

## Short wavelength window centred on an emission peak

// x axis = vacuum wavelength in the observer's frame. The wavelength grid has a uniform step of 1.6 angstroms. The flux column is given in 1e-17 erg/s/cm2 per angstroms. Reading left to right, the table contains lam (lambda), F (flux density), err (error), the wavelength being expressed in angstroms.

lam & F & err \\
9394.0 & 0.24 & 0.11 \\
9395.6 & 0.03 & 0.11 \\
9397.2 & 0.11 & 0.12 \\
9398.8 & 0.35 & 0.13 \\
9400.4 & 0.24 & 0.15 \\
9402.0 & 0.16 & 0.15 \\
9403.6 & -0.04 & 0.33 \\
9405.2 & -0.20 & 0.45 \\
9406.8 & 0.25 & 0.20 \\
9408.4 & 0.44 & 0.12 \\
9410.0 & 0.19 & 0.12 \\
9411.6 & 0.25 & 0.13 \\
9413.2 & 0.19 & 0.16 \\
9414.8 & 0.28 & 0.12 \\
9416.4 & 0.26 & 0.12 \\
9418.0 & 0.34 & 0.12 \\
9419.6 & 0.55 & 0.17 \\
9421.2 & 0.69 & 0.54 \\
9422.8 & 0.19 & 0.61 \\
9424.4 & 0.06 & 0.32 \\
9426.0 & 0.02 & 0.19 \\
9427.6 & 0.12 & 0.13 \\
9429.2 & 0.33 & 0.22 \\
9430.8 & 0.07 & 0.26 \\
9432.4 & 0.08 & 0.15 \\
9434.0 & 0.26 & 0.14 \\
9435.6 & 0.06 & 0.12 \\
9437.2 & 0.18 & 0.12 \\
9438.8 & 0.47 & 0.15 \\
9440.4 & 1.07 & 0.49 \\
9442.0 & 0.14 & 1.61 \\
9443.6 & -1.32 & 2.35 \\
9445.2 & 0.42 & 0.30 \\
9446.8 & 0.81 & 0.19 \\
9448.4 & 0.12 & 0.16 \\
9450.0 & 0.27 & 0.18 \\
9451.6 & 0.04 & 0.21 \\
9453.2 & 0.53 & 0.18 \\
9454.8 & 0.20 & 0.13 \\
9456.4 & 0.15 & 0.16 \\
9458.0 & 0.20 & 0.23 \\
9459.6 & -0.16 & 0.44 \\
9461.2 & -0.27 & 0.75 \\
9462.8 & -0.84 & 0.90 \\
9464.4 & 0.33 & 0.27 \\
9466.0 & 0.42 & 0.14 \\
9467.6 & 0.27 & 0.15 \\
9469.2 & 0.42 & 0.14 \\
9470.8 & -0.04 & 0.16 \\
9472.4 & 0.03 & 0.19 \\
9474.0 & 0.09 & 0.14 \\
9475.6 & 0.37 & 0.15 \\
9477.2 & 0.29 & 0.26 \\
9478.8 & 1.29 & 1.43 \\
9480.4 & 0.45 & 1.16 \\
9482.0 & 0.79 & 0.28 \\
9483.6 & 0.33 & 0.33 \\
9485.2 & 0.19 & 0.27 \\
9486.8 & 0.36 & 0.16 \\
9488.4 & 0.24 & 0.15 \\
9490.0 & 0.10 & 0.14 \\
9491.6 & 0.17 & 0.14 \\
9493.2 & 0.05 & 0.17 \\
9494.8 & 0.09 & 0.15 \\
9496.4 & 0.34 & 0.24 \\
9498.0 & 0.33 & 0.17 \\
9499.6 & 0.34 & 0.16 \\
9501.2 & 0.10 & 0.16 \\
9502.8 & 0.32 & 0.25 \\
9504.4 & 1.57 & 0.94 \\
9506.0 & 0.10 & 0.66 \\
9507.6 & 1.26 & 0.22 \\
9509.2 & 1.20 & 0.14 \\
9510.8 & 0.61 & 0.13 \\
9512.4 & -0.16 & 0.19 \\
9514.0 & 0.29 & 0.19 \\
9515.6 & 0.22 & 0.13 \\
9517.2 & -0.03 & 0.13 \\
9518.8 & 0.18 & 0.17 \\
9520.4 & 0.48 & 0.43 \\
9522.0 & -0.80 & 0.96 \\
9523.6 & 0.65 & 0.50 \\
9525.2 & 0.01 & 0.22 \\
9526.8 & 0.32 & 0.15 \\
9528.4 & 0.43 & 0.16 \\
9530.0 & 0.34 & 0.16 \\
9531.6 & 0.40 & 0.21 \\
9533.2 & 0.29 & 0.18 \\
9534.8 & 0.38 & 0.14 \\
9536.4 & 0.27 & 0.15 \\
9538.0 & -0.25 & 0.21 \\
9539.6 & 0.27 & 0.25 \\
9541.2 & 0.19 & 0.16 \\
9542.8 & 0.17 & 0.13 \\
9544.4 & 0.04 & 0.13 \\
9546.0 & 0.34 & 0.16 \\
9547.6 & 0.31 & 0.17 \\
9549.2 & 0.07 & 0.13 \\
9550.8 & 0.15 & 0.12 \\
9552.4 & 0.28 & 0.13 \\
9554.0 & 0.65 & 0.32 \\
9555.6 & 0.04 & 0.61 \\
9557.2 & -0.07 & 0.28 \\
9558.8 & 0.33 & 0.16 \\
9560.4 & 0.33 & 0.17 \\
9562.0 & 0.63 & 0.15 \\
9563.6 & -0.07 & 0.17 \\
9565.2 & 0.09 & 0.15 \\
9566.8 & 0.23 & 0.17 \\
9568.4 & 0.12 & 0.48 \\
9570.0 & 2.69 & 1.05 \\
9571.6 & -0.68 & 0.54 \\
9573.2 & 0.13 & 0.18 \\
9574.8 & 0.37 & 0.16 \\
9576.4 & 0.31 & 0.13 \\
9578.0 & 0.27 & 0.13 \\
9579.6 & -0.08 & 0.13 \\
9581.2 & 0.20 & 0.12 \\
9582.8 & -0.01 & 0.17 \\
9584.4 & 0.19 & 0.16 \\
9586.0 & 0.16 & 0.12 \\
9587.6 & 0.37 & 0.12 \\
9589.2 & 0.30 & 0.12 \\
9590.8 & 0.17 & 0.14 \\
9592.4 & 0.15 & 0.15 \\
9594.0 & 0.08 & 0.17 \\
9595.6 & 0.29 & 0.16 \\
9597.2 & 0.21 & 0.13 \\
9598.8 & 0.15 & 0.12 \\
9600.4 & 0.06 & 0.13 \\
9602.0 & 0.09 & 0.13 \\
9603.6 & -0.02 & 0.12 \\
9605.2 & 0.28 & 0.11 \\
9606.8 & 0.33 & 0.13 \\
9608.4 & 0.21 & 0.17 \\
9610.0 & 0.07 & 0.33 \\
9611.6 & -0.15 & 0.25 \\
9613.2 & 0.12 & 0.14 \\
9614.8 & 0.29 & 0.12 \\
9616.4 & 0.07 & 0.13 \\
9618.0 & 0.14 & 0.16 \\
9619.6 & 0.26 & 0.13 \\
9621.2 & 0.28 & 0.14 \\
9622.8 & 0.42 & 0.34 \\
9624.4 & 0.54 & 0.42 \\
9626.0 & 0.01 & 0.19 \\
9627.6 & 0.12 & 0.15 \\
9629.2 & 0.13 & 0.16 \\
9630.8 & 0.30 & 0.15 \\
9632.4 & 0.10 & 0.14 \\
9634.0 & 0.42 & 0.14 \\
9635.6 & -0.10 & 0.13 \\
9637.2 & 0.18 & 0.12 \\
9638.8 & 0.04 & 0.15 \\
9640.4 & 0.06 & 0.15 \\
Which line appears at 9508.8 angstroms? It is Hgamma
